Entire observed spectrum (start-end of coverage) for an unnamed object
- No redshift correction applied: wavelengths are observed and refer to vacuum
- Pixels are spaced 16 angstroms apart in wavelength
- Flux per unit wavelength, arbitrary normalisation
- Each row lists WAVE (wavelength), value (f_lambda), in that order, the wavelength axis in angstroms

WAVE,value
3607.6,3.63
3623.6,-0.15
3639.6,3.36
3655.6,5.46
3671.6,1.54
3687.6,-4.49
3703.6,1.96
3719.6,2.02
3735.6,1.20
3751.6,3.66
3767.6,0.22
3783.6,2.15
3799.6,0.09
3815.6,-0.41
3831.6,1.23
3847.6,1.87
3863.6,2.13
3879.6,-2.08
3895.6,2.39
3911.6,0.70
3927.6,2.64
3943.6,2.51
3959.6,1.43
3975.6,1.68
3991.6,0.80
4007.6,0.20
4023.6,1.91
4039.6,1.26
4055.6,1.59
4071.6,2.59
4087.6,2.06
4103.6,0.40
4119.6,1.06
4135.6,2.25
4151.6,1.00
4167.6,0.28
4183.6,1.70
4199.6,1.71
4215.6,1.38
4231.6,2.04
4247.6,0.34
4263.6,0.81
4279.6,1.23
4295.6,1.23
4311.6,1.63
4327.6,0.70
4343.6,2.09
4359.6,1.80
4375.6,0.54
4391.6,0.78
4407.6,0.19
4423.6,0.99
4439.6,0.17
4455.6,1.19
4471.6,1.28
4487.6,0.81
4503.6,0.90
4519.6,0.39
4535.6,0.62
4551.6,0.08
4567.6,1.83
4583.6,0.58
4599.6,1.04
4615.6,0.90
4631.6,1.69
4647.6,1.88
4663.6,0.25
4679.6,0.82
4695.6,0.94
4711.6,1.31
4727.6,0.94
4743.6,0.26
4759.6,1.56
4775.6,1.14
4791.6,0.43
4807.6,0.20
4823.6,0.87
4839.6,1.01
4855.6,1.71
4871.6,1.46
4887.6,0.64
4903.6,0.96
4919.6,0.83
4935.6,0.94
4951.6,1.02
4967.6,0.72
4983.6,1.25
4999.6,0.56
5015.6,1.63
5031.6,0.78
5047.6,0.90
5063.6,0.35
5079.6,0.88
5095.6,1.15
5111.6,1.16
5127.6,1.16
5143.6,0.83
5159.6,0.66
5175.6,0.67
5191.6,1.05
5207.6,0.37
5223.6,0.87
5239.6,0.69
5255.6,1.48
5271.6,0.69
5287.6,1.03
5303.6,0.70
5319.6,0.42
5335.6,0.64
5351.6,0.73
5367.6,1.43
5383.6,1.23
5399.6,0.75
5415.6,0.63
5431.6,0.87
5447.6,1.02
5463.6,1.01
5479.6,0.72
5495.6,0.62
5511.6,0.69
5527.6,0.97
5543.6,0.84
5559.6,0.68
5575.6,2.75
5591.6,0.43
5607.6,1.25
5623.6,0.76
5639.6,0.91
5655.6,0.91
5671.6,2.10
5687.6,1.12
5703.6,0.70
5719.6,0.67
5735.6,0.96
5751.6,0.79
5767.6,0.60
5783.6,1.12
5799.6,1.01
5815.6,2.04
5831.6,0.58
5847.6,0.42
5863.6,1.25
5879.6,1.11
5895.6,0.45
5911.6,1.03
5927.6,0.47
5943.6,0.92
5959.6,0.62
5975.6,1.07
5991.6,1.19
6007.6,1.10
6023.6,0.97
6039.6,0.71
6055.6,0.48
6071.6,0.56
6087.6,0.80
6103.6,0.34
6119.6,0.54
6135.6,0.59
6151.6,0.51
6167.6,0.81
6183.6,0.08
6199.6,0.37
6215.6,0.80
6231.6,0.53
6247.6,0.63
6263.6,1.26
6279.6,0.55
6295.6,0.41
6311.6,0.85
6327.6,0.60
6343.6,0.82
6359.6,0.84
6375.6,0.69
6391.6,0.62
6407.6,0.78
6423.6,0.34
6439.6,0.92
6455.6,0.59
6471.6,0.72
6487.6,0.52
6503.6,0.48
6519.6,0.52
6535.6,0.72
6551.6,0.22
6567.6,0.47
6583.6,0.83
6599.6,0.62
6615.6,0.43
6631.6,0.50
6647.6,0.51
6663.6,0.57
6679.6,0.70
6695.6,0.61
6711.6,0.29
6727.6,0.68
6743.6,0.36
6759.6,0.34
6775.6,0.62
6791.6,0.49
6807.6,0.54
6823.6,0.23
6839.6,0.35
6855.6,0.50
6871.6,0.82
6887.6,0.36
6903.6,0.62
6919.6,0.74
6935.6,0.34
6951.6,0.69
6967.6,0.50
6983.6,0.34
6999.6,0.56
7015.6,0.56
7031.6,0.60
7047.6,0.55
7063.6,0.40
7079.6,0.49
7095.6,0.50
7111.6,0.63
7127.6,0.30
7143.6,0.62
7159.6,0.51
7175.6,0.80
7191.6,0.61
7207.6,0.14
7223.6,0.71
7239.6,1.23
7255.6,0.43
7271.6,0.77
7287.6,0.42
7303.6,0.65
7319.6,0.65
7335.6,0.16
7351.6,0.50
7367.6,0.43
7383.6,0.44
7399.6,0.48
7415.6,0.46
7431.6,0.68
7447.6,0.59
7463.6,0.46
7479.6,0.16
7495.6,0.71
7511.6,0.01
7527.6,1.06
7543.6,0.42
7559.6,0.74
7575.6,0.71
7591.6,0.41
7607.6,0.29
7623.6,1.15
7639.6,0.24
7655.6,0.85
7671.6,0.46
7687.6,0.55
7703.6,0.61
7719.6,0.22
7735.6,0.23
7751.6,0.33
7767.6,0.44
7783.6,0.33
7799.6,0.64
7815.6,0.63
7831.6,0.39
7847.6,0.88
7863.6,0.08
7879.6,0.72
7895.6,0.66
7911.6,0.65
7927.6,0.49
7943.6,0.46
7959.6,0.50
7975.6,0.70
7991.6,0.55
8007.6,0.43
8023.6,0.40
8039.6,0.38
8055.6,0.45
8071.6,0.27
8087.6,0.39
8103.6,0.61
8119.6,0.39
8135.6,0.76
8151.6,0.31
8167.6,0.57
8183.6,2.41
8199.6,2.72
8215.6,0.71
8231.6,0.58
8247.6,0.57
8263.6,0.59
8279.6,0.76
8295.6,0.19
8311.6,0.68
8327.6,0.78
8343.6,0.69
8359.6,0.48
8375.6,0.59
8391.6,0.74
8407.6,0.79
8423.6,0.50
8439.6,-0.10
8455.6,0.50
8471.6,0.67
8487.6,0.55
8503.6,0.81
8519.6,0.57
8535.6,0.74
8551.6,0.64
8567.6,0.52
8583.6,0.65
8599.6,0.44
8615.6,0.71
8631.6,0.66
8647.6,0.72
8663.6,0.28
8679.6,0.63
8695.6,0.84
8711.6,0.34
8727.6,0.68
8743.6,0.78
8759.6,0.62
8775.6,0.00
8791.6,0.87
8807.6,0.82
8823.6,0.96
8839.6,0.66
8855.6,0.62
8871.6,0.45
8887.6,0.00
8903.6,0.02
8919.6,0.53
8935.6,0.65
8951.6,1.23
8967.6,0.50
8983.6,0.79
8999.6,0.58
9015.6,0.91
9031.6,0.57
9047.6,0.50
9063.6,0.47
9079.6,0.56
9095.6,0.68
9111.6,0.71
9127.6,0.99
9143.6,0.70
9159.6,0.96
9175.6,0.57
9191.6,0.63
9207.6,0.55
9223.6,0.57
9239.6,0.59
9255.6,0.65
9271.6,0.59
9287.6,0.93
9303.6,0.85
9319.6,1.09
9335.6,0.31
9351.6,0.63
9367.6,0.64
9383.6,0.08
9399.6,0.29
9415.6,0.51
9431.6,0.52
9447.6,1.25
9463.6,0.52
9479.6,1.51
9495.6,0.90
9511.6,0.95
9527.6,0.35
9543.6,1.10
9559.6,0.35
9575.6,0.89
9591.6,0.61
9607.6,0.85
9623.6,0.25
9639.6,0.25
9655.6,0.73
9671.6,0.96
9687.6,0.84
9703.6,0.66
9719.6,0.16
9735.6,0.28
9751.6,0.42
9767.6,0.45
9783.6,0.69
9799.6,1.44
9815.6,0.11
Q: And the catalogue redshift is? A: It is 1.20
